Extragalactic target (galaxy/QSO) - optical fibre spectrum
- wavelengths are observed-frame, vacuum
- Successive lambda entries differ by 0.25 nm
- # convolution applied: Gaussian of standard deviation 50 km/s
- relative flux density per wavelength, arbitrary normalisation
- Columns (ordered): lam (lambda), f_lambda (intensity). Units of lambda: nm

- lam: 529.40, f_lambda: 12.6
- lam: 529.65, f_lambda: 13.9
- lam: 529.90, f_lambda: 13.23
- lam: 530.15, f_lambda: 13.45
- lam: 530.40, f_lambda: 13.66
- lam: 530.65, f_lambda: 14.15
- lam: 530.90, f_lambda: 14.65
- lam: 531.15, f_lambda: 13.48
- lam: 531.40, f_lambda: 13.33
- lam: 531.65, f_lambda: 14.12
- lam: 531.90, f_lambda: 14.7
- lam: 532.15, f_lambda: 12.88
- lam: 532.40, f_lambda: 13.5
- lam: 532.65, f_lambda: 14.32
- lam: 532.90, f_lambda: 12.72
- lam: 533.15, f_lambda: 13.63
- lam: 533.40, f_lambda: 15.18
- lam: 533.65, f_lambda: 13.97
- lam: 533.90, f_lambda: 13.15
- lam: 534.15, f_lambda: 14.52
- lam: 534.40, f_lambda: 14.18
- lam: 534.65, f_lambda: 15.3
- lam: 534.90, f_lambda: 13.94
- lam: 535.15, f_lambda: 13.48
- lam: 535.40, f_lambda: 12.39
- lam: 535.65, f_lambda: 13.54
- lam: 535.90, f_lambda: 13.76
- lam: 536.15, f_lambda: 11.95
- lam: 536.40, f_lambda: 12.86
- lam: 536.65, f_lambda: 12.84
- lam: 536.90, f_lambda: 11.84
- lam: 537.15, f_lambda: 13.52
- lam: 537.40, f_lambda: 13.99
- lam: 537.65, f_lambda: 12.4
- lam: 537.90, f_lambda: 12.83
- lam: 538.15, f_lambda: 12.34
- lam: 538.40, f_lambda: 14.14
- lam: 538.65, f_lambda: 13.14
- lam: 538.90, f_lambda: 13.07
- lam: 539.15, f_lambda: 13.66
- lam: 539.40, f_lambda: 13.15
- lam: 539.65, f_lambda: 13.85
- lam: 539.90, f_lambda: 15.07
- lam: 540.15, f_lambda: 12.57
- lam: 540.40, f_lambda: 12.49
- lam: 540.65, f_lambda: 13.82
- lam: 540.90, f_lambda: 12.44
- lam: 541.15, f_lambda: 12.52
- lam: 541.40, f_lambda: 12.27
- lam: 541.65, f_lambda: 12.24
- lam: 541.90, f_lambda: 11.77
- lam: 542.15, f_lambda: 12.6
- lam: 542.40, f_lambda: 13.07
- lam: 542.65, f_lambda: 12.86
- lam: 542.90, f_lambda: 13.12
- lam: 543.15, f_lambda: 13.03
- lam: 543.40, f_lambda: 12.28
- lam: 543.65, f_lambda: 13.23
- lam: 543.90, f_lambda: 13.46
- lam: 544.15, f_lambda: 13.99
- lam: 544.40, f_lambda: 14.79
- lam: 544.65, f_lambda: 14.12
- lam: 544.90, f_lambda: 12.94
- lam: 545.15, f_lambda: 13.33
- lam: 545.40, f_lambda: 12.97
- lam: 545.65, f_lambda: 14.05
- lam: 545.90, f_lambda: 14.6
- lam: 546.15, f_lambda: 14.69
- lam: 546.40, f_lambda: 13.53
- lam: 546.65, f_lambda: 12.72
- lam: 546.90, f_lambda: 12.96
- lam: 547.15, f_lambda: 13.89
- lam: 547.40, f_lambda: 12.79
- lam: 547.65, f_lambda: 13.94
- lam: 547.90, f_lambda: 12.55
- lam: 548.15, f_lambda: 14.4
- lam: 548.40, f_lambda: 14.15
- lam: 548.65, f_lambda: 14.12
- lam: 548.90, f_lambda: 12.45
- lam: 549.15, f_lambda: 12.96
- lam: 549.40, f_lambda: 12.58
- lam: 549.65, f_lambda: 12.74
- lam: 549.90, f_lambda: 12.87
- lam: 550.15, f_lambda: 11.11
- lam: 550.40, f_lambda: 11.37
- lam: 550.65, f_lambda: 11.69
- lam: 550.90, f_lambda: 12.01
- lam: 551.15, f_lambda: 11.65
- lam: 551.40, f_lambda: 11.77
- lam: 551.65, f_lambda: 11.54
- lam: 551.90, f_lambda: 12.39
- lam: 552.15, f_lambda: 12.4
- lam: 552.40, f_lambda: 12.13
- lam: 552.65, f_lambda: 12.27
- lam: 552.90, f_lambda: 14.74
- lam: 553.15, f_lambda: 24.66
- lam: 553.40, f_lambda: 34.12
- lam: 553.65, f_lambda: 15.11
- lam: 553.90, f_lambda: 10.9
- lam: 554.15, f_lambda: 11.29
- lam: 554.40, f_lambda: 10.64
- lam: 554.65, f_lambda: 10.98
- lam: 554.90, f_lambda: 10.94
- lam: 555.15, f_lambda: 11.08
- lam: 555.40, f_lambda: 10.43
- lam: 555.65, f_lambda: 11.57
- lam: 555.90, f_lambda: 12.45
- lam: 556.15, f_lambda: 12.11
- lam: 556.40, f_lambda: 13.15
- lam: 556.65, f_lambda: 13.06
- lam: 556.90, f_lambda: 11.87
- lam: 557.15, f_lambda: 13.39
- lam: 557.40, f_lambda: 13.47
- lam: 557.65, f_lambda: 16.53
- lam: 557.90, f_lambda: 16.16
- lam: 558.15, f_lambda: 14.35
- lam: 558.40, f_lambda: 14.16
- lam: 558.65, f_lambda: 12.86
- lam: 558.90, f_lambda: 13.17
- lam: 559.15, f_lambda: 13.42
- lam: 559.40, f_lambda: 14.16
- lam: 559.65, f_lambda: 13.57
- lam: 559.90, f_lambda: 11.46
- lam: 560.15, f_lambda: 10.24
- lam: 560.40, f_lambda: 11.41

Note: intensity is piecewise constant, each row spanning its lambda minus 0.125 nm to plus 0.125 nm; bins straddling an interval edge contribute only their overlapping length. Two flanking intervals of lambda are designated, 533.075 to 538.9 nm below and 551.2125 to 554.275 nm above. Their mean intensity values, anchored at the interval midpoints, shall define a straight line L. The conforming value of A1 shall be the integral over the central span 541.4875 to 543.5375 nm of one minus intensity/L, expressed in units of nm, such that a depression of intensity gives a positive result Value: 0.22 nm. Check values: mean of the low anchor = 13.4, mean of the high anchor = 15.2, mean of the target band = 12.6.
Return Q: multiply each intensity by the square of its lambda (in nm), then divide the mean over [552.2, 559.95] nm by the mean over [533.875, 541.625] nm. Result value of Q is 1.12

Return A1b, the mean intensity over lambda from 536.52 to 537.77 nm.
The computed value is 12.9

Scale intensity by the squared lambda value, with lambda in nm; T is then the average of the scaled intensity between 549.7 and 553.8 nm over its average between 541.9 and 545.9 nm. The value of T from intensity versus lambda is 1.12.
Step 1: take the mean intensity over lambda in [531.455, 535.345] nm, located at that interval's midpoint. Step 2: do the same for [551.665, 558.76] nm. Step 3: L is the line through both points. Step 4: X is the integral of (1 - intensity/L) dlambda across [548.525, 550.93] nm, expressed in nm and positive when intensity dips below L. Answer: 0.26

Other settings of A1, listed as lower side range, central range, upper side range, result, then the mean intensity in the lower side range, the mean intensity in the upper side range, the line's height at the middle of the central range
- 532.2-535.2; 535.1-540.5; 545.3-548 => 0.275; 14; 13.5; 13.8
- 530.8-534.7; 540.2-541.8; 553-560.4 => 0.148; 13.9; 13.8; 13.9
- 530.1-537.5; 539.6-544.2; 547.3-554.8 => 0.225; 13.6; 13.6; 13.6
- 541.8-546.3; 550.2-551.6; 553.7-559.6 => 0.148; 13.4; 12.7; 13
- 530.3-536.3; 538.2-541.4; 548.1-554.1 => 0.134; 13.8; 14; 13.8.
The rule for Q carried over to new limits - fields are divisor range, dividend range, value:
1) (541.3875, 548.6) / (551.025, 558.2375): 1.06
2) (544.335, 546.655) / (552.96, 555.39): 1.14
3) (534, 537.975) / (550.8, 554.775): 1.14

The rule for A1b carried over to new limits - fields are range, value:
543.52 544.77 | 13.9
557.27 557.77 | 15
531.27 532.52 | 13.7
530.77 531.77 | 13.9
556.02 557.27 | 12.7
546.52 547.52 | 13.1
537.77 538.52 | 13.1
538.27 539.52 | 13.4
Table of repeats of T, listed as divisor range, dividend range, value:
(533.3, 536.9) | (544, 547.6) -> 1.05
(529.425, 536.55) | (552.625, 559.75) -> 1.12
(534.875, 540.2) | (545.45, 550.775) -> 1.04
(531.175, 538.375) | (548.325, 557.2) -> 1.04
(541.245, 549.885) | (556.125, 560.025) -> 1.07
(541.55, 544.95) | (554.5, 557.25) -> 0.95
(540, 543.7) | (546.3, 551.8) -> 1.03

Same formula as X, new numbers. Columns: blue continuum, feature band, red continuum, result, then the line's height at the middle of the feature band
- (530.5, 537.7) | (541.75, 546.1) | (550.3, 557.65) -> 0.05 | 13.5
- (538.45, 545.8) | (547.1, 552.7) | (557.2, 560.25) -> 0.34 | 13.4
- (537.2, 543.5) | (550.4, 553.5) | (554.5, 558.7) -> -0.46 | 12.9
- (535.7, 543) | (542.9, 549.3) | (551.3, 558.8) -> -0.09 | 13.3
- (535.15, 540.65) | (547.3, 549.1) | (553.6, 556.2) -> -0.20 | 12.1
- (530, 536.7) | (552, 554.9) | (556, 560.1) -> -0.35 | 13.5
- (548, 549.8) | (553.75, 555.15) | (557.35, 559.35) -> 0.29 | 13.9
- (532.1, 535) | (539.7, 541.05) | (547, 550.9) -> 0.02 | 13.5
